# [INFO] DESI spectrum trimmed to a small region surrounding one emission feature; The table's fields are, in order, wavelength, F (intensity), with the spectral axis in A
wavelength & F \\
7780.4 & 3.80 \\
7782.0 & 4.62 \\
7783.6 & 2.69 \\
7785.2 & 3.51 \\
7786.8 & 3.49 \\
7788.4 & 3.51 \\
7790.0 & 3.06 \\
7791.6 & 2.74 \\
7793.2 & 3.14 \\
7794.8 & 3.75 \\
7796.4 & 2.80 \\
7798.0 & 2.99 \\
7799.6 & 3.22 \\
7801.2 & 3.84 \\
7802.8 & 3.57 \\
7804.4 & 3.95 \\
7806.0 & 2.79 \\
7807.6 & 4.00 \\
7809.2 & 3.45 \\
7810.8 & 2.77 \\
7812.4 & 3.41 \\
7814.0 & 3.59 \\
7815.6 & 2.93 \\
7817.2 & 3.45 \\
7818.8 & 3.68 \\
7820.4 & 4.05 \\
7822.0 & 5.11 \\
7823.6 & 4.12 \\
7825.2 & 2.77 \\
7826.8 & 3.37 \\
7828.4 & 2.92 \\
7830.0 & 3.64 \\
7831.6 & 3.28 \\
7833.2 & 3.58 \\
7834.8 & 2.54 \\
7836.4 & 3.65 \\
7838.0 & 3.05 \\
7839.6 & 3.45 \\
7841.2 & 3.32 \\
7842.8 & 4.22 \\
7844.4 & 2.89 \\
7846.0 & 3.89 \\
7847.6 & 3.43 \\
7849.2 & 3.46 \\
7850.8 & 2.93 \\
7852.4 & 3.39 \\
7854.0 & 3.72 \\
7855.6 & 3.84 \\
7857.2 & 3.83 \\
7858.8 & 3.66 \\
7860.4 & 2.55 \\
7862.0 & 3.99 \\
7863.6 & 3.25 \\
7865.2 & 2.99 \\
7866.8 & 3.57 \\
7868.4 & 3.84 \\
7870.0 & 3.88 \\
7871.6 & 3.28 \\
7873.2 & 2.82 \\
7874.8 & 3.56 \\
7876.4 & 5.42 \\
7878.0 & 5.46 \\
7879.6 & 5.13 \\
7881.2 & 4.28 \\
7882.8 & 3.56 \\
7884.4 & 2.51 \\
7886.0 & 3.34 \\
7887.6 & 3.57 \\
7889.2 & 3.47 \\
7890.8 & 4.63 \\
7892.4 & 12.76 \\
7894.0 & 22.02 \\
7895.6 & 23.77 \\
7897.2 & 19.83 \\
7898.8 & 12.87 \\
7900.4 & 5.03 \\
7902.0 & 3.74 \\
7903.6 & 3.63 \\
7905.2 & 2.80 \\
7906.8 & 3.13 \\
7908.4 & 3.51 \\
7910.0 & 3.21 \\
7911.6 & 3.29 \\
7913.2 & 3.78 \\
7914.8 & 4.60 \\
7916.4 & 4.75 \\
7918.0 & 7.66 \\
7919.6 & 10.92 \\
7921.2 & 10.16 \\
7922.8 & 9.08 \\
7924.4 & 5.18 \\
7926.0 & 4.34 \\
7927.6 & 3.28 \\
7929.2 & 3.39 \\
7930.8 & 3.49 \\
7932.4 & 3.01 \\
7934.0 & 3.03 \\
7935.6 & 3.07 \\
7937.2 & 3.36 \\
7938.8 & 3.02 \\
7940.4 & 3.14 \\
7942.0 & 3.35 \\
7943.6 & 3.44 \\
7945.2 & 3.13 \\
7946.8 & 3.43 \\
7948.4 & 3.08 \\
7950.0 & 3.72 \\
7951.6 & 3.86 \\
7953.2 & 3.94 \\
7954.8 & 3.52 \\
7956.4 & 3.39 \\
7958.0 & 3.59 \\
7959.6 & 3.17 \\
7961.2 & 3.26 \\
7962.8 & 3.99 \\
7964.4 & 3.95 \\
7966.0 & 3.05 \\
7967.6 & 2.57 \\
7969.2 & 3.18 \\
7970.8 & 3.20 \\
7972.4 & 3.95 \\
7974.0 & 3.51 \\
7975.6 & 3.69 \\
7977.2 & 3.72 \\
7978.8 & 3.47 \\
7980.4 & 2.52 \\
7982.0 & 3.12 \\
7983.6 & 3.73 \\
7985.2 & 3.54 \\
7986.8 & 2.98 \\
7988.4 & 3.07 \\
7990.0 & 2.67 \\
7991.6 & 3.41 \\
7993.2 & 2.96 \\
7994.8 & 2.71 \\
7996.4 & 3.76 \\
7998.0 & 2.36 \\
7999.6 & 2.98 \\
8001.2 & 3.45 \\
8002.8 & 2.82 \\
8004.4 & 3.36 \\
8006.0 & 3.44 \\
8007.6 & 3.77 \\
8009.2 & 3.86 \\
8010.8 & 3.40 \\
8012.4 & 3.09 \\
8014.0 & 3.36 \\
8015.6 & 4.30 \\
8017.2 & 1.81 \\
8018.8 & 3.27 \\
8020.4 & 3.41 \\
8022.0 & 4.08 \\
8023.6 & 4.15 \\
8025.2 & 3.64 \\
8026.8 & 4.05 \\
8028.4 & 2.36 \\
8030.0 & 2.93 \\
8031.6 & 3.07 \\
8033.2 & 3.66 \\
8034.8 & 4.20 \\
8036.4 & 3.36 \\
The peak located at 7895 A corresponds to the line Halpha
